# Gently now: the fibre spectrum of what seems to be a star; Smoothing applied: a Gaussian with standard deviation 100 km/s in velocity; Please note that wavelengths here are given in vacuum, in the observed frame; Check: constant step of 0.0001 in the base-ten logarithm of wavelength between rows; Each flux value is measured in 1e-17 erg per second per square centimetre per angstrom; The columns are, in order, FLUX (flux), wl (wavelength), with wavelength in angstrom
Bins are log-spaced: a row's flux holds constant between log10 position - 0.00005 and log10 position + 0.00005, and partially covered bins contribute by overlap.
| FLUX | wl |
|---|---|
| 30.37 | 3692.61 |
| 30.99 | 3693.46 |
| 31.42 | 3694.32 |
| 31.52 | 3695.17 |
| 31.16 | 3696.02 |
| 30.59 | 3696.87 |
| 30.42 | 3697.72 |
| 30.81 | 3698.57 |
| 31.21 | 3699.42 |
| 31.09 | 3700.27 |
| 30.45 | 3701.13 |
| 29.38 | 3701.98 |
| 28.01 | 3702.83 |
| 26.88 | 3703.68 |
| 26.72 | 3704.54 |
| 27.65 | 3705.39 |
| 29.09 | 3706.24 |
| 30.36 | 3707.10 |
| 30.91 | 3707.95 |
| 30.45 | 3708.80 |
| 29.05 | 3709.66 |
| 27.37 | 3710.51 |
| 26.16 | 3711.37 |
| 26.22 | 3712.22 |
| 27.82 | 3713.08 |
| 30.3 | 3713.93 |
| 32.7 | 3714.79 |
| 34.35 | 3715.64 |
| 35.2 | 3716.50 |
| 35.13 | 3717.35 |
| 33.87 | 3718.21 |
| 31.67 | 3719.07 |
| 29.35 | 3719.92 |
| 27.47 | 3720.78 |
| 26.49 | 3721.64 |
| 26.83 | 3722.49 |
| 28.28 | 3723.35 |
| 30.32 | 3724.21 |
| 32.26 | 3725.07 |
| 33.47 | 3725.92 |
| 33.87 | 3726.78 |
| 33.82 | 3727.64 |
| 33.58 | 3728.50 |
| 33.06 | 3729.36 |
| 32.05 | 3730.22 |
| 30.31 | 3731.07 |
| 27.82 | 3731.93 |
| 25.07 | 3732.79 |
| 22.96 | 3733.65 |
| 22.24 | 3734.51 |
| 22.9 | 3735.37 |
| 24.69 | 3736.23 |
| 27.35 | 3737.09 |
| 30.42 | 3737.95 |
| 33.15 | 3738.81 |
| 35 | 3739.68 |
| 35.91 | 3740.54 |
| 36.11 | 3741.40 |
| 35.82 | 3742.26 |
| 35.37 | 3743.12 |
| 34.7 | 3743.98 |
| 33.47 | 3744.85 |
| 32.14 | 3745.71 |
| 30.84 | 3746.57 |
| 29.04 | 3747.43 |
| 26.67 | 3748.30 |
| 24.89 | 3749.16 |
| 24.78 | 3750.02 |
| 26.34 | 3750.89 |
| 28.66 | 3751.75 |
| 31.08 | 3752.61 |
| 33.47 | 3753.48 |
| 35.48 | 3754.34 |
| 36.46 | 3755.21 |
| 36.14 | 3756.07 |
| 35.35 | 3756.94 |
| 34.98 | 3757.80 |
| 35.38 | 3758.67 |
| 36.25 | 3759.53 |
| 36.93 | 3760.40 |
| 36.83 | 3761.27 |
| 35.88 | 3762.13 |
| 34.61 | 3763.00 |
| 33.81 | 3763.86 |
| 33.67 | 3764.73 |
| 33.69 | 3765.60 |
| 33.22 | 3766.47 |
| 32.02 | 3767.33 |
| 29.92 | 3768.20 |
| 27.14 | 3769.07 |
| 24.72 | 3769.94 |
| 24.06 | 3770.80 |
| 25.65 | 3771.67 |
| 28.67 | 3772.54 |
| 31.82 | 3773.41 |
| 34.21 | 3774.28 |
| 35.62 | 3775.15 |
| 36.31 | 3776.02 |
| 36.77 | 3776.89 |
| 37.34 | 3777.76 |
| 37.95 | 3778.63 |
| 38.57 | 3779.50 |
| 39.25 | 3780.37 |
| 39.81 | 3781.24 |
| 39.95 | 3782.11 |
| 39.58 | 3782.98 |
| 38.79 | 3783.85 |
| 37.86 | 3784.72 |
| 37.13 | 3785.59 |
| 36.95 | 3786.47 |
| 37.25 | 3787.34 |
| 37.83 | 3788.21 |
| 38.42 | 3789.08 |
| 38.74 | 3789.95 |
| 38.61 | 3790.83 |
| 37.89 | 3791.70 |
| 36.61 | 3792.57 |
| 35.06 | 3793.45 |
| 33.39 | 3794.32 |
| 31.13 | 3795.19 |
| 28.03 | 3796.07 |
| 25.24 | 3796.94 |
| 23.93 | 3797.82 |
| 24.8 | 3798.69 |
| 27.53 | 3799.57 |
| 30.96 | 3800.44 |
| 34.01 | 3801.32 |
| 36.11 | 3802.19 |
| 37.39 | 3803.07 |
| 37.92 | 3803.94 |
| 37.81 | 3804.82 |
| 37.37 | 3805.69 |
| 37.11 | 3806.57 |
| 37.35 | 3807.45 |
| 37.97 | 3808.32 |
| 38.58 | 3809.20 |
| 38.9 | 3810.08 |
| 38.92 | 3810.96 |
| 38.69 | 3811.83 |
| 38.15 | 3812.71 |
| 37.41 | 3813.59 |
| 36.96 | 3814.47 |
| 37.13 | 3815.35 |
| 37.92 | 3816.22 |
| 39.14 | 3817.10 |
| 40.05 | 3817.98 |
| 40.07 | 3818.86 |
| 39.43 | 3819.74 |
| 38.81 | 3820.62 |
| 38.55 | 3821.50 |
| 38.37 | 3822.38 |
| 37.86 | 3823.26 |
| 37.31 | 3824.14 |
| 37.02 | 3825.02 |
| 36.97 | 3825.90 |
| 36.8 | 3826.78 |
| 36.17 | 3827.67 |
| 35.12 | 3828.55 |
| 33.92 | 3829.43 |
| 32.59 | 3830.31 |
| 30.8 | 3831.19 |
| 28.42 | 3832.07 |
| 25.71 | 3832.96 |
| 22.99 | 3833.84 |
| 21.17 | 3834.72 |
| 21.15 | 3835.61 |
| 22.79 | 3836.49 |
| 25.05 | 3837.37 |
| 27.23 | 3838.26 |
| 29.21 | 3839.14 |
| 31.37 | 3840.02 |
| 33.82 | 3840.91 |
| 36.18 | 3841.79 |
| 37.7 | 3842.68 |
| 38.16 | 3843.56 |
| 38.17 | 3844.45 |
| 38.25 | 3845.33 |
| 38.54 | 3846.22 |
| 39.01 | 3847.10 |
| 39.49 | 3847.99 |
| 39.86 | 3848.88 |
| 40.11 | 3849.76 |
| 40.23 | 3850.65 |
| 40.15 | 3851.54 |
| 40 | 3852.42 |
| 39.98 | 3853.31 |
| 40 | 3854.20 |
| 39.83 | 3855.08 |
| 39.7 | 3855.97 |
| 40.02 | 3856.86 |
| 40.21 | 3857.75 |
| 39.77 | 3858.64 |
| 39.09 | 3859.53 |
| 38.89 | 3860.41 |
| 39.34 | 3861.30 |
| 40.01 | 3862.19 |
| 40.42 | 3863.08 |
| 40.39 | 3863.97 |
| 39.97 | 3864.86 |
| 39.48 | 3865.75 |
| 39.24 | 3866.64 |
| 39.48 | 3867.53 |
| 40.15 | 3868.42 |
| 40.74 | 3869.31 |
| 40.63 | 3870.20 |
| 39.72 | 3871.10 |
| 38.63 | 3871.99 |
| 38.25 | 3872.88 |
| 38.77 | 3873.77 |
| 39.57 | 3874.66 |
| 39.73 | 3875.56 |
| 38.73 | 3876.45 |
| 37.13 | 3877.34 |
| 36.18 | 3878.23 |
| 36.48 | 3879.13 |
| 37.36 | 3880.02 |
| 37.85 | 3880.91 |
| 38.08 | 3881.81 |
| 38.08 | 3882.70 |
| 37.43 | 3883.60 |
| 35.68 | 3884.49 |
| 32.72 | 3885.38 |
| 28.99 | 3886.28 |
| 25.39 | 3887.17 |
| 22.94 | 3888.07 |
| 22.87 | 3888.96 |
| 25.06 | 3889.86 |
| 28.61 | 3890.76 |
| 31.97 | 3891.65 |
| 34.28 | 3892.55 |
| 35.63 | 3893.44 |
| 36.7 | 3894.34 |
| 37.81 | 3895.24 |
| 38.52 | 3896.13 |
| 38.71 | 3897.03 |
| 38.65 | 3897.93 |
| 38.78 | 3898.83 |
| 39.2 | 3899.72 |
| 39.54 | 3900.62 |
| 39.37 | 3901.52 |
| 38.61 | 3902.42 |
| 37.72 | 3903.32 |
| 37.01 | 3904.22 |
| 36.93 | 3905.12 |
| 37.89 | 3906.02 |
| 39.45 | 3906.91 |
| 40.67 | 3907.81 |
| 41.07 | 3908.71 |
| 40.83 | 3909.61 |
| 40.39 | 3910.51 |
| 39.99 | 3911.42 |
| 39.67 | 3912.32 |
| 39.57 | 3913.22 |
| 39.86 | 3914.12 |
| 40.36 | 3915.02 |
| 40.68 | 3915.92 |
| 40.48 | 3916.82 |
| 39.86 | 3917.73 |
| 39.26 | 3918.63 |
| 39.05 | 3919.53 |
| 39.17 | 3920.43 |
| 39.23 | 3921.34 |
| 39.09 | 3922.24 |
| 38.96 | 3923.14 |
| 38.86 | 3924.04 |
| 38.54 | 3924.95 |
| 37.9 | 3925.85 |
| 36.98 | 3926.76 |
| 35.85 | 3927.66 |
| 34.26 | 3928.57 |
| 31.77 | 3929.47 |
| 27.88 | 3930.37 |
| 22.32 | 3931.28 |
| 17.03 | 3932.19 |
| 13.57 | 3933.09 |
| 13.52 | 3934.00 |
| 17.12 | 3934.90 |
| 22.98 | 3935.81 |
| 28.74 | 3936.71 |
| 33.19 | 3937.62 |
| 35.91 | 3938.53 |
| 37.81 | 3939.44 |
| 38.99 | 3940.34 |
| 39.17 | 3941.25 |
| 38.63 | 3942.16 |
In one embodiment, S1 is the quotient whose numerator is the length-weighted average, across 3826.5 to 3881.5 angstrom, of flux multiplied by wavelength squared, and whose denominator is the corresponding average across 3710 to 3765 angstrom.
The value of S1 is 1.2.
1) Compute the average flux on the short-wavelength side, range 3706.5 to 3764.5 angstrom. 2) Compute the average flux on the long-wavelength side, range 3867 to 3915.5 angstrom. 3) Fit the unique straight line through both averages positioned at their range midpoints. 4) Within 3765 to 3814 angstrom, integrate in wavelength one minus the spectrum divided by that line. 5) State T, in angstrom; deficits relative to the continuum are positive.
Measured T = -2.3 angstrom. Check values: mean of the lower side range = 31.2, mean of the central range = 34.8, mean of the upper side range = 36.9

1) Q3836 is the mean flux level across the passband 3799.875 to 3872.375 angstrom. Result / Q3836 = 36.6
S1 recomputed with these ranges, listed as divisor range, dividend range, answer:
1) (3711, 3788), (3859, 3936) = 1.20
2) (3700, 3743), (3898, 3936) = 1.31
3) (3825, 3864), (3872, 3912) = 1.05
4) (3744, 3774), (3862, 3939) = 1.22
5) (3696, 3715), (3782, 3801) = 1.22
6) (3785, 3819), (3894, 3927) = 1.16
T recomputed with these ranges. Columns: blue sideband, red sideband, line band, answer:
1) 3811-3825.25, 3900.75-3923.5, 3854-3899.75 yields 2.5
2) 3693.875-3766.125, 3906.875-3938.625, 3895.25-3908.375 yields -1.8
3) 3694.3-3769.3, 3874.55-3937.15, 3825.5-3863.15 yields -1.8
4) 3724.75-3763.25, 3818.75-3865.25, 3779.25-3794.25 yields -2.0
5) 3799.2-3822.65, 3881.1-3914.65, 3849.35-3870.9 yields -1.9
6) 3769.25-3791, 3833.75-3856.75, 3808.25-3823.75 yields -1.5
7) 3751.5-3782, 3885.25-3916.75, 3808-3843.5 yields 0.6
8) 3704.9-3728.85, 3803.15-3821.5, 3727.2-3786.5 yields 2.0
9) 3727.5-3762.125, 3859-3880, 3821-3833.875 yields 0.8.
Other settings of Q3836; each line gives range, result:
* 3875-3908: 35.6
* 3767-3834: 35.1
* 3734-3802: 33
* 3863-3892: 35.9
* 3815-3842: 33.2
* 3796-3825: 36.1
